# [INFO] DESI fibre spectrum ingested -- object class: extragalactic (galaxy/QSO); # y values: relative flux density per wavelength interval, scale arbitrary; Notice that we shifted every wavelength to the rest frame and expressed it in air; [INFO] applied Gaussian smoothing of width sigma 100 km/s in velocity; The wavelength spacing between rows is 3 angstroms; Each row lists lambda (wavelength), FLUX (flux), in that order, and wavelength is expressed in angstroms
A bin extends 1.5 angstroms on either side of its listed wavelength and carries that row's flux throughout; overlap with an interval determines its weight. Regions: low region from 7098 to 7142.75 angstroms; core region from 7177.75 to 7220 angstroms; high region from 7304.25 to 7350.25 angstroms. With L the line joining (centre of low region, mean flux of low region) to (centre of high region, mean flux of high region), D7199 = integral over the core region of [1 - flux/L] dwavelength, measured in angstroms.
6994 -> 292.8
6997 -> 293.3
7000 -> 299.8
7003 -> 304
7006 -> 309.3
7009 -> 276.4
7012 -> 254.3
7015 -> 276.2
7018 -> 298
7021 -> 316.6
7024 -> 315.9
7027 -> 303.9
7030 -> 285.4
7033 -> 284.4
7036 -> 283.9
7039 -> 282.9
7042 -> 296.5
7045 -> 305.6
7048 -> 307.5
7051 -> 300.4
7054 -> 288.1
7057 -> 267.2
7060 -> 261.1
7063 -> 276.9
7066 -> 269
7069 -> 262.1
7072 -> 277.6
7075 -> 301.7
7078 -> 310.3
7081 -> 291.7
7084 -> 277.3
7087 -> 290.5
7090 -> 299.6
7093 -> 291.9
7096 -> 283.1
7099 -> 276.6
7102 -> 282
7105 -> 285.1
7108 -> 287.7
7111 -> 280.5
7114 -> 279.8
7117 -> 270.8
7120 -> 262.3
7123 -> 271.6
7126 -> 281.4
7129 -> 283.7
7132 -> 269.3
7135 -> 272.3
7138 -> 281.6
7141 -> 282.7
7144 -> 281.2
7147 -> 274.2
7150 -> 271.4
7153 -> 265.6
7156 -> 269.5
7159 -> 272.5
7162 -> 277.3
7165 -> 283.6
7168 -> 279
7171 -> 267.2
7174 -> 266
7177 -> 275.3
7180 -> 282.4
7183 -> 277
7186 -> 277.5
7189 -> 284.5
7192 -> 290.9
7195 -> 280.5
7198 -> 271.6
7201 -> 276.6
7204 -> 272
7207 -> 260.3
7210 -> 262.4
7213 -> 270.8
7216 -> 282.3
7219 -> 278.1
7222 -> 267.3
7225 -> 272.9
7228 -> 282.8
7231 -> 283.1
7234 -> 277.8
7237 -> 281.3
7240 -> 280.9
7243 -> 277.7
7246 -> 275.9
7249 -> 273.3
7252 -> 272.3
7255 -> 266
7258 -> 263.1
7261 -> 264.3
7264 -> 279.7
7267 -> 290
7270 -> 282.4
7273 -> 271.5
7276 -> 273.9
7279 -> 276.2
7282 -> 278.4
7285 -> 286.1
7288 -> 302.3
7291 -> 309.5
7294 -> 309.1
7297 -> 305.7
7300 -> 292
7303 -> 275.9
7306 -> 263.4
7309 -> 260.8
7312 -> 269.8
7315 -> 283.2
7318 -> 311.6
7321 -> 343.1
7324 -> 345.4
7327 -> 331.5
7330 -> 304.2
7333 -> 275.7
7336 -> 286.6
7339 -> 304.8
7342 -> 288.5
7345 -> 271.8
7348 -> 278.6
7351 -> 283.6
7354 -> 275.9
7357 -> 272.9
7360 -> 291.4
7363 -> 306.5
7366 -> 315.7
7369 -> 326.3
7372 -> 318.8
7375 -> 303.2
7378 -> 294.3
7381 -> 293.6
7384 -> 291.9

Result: 1.2 angstroms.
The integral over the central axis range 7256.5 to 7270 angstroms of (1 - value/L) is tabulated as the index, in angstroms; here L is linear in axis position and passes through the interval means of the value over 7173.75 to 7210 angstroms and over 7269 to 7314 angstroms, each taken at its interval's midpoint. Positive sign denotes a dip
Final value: 0.3 angstroms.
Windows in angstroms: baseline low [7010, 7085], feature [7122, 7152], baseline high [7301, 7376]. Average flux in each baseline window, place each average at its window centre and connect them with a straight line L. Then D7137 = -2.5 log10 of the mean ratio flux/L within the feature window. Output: 0.05 mag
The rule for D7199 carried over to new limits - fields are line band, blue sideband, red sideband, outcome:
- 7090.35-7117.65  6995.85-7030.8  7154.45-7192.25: 0.1 angstroms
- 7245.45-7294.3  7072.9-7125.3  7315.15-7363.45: 2.3 angstroms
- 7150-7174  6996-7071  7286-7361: 1.5 angstroms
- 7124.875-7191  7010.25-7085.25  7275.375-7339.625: 3.3 angstroms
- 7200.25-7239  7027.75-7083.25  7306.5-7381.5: 2.4 angstroms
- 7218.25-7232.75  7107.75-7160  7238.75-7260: -0.2 angstroms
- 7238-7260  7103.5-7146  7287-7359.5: 1.1 angstroms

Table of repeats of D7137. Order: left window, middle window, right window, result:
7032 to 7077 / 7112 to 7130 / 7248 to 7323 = 0.038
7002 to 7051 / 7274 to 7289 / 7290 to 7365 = 0.043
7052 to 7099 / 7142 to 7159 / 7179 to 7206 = 0.030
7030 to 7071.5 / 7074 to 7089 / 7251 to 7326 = -0.039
